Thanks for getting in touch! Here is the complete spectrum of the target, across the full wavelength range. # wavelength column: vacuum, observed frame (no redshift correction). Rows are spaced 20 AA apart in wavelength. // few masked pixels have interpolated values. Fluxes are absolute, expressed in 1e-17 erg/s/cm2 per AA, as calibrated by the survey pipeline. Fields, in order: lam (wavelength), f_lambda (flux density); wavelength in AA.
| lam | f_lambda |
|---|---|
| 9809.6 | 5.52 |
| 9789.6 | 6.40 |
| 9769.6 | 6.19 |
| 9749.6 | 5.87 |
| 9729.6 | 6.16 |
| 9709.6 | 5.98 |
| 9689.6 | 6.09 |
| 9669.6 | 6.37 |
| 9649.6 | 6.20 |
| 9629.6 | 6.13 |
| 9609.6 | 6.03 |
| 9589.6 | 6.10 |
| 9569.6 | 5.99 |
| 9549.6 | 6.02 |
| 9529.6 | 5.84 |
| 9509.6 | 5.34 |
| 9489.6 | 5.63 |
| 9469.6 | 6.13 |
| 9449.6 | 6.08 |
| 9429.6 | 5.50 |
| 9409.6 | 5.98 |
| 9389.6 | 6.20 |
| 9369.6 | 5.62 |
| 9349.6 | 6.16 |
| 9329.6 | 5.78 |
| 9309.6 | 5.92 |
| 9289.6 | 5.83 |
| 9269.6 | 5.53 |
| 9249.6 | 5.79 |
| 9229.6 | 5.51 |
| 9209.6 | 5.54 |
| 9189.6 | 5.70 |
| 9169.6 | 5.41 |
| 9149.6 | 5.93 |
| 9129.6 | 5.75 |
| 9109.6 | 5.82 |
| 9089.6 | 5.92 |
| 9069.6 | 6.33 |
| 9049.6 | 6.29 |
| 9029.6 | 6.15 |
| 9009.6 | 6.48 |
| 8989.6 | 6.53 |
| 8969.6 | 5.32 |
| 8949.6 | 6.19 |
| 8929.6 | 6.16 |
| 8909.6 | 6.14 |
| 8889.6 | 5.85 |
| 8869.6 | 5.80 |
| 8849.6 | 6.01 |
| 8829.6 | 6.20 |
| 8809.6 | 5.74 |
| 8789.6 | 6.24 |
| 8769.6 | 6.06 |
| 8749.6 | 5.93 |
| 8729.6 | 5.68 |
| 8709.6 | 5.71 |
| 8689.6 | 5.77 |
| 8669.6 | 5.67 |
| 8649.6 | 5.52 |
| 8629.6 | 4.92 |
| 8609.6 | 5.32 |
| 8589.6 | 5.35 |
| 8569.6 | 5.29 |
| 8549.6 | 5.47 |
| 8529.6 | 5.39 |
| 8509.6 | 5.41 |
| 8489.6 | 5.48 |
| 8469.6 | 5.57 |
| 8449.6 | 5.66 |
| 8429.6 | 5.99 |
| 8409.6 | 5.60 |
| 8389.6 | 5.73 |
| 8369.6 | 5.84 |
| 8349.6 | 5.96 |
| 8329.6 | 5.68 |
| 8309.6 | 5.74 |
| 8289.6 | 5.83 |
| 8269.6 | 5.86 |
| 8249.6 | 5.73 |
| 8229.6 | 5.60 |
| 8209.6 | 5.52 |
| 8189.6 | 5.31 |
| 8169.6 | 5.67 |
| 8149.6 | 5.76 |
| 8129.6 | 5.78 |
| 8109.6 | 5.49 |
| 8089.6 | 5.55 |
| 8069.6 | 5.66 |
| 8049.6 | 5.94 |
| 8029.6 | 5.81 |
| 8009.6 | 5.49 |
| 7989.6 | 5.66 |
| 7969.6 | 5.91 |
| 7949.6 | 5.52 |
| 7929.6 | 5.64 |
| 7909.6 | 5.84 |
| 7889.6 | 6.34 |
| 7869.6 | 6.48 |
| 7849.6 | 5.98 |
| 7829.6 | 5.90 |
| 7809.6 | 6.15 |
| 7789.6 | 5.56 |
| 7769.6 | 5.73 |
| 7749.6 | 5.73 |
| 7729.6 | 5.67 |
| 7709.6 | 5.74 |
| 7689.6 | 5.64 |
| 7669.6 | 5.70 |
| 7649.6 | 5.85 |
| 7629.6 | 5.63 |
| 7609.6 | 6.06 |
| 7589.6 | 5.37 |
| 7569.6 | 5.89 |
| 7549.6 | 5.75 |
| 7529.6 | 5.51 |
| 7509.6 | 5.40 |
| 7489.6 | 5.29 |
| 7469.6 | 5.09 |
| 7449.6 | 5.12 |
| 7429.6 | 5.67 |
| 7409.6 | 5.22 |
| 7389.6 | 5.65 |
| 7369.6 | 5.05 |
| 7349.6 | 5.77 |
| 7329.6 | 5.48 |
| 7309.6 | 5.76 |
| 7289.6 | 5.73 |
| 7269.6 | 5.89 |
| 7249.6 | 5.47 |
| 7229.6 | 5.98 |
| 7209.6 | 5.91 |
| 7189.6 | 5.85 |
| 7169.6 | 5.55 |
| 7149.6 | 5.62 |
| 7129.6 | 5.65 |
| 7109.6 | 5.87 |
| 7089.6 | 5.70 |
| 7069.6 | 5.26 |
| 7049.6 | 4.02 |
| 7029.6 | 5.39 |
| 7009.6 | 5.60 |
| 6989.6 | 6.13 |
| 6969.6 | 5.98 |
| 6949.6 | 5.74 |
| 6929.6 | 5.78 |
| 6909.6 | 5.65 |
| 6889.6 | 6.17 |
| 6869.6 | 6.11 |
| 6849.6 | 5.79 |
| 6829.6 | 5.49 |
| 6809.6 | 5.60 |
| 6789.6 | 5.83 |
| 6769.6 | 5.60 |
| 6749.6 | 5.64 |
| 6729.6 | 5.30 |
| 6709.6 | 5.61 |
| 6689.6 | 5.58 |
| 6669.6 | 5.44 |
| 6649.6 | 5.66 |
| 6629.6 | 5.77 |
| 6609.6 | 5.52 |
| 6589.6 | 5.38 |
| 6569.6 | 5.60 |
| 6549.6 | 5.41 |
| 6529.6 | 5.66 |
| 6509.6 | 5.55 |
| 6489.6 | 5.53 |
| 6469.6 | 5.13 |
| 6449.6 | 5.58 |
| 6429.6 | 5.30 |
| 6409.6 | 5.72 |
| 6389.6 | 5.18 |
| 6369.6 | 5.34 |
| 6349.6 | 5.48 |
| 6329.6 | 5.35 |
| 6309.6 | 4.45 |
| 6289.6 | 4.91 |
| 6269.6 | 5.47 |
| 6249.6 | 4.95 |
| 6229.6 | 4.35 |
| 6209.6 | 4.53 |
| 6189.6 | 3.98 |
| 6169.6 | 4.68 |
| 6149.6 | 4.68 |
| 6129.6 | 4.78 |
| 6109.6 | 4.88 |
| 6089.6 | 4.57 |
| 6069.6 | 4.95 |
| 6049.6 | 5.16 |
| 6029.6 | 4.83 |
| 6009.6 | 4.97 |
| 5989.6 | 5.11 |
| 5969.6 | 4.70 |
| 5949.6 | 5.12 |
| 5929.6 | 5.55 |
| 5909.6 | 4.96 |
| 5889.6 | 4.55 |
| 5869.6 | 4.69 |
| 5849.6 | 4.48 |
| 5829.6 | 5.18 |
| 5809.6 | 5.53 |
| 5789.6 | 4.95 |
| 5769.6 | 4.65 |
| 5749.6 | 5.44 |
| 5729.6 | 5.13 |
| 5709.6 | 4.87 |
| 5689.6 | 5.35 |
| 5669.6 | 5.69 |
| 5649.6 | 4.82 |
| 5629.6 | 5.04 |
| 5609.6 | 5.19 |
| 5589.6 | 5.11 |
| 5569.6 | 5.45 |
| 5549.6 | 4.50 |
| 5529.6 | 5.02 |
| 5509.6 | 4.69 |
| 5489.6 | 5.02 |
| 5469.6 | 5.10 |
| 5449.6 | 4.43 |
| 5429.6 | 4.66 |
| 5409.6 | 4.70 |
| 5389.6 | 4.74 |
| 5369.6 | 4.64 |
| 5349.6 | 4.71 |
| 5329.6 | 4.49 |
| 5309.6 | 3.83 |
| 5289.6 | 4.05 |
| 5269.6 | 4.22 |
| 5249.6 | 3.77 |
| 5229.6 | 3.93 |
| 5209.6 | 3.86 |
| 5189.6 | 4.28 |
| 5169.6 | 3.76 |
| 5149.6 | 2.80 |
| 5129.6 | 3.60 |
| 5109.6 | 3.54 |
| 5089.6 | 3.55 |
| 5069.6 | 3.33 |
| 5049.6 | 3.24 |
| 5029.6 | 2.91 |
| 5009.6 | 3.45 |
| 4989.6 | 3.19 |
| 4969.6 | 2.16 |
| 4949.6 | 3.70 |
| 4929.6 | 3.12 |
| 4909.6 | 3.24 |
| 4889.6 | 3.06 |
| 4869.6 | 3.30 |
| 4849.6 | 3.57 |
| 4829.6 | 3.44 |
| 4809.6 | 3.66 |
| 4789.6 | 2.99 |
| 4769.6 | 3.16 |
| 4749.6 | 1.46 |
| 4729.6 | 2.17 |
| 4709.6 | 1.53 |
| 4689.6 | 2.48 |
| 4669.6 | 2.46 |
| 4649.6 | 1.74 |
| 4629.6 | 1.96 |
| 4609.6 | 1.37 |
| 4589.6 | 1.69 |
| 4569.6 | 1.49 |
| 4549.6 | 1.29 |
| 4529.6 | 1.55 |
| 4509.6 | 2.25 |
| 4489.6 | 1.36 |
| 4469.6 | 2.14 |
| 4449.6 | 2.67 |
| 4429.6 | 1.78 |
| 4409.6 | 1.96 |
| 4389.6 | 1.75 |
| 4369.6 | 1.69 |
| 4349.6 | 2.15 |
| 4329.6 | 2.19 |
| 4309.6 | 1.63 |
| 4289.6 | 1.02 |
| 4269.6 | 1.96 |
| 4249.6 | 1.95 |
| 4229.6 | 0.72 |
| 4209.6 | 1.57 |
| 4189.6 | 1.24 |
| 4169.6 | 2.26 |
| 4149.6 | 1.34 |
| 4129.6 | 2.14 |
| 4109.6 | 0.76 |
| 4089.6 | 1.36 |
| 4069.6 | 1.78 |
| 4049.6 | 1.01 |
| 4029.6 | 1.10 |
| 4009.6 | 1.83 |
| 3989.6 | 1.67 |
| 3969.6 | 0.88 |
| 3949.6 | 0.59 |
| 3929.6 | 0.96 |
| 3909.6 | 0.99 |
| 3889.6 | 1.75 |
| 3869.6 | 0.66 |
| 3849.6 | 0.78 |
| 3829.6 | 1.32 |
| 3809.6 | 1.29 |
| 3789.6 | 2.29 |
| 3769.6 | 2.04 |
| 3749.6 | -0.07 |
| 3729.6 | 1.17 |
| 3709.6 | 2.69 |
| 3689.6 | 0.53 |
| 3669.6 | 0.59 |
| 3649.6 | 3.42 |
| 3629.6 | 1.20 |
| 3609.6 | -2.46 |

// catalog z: 0.196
